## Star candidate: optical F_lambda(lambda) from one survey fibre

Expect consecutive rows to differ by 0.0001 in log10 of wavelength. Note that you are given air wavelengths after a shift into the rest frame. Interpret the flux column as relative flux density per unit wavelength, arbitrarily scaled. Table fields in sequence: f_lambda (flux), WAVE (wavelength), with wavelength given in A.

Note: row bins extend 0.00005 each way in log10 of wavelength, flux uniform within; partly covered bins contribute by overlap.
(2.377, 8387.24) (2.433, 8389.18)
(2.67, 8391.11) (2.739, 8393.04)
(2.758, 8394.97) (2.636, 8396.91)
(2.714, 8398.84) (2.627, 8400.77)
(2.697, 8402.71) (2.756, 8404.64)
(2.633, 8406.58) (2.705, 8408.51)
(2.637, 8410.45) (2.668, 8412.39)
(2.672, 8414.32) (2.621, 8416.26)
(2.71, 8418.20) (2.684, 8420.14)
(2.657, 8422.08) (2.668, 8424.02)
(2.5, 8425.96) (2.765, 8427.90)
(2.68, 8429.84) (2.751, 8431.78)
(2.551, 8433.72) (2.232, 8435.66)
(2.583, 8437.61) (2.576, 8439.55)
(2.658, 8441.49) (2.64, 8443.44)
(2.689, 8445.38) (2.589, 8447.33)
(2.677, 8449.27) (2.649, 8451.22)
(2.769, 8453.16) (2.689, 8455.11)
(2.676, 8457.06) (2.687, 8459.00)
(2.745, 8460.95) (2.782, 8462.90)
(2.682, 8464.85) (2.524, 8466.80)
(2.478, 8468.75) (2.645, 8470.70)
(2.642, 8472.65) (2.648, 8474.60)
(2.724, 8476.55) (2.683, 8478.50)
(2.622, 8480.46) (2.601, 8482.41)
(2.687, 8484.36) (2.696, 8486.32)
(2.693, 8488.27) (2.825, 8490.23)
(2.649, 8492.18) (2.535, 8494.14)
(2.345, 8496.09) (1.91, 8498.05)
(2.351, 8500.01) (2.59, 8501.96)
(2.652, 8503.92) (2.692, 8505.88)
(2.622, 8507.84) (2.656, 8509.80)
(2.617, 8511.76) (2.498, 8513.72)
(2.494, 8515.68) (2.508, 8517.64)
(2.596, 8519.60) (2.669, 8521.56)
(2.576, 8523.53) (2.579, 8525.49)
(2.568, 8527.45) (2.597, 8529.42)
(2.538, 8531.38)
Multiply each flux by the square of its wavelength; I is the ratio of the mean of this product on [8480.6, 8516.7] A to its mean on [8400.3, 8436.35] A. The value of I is 1.0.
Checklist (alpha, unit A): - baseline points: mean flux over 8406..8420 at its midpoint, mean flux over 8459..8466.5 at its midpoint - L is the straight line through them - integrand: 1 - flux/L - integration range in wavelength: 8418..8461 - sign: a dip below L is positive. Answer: 0.8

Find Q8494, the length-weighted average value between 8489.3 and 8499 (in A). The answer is 2.45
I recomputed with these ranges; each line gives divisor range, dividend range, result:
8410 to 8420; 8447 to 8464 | 1.02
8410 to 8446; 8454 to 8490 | 1.02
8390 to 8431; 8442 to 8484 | 1.01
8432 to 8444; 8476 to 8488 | 1.06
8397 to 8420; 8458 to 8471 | 1.00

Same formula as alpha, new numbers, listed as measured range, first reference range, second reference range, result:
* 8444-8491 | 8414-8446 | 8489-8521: -1.6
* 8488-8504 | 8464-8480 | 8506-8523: 0.7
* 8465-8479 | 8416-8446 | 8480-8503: -0.3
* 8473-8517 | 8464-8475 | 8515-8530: 0.1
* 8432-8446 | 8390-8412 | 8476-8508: 0.4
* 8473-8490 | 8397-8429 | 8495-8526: -0.7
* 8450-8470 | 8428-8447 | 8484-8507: -0.7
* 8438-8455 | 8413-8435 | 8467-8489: 0.0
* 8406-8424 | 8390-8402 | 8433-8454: -0.1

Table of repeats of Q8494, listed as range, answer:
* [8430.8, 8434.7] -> 2.65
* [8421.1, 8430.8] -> 2.65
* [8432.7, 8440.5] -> 2.49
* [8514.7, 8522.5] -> 2.57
